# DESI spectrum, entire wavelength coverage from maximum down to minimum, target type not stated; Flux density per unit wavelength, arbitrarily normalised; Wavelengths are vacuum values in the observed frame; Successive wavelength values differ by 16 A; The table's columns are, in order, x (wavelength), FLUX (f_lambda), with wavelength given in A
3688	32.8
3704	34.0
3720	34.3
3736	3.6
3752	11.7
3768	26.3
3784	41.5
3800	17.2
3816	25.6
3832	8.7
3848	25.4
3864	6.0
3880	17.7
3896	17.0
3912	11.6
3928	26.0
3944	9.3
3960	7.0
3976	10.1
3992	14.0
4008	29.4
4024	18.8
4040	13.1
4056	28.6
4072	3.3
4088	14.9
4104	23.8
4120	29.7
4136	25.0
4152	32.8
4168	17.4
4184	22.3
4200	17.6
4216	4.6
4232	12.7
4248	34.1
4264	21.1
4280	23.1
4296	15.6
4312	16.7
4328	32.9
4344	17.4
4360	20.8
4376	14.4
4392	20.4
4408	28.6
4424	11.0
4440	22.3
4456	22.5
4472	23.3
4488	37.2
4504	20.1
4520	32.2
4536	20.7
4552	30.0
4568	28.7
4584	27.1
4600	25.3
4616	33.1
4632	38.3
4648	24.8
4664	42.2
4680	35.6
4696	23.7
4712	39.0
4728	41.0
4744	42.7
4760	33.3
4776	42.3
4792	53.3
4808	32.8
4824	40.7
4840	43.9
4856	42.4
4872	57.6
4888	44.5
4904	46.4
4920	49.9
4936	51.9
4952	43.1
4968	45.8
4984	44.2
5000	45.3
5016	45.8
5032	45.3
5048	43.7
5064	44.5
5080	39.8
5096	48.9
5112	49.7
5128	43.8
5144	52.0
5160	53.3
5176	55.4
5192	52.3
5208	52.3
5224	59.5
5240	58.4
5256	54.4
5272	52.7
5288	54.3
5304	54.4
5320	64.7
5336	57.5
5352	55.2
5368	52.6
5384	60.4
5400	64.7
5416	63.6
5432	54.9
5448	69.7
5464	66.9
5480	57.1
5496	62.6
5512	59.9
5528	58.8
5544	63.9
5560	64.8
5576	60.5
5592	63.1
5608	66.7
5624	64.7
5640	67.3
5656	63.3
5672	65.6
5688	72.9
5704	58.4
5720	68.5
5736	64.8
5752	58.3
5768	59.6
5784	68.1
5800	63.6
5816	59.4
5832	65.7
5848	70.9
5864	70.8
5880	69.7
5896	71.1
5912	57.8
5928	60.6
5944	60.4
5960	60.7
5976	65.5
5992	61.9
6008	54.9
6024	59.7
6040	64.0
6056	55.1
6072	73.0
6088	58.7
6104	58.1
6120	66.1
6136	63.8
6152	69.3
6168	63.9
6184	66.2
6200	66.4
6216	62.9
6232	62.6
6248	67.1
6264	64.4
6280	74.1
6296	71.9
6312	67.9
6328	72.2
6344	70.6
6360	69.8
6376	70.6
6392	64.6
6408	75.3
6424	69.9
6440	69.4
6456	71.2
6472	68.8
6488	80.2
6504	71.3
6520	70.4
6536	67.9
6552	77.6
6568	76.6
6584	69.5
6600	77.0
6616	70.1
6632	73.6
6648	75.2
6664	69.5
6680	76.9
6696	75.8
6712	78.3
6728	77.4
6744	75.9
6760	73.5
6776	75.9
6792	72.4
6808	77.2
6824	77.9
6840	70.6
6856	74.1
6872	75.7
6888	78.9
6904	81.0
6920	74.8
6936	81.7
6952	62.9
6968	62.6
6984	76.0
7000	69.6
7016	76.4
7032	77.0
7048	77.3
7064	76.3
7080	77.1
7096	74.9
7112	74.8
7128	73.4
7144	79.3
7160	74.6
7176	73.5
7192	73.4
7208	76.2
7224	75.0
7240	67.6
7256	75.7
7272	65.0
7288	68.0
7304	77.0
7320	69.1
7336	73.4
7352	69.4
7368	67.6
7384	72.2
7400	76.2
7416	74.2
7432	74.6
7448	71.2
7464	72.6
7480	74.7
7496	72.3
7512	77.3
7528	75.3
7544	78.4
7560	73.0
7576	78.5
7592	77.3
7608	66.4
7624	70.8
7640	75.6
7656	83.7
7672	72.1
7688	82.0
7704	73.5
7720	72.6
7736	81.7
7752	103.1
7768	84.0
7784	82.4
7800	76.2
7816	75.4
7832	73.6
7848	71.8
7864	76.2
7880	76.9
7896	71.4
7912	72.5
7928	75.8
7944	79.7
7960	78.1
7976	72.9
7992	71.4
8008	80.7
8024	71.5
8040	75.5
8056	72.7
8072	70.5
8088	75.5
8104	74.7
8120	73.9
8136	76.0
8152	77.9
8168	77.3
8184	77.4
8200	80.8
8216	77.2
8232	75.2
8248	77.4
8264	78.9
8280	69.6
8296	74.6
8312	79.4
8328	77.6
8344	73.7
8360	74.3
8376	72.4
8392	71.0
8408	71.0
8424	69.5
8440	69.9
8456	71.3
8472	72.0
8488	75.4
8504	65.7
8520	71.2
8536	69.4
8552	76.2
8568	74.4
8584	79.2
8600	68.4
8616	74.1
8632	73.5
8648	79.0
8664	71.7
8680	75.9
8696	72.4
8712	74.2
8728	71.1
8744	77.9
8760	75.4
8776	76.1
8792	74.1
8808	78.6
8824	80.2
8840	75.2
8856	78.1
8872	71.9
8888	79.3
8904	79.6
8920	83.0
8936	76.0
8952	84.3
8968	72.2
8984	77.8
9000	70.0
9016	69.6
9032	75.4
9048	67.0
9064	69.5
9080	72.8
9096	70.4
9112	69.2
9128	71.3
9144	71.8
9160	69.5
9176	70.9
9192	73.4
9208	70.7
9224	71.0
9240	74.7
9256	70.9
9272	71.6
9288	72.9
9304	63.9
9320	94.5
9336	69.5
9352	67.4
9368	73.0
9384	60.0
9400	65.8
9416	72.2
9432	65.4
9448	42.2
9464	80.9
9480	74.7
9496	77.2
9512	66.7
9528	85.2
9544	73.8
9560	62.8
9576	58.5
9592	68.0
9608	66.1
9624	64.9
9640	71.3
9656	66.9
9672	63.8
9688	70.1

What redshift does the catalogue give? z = 0.181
